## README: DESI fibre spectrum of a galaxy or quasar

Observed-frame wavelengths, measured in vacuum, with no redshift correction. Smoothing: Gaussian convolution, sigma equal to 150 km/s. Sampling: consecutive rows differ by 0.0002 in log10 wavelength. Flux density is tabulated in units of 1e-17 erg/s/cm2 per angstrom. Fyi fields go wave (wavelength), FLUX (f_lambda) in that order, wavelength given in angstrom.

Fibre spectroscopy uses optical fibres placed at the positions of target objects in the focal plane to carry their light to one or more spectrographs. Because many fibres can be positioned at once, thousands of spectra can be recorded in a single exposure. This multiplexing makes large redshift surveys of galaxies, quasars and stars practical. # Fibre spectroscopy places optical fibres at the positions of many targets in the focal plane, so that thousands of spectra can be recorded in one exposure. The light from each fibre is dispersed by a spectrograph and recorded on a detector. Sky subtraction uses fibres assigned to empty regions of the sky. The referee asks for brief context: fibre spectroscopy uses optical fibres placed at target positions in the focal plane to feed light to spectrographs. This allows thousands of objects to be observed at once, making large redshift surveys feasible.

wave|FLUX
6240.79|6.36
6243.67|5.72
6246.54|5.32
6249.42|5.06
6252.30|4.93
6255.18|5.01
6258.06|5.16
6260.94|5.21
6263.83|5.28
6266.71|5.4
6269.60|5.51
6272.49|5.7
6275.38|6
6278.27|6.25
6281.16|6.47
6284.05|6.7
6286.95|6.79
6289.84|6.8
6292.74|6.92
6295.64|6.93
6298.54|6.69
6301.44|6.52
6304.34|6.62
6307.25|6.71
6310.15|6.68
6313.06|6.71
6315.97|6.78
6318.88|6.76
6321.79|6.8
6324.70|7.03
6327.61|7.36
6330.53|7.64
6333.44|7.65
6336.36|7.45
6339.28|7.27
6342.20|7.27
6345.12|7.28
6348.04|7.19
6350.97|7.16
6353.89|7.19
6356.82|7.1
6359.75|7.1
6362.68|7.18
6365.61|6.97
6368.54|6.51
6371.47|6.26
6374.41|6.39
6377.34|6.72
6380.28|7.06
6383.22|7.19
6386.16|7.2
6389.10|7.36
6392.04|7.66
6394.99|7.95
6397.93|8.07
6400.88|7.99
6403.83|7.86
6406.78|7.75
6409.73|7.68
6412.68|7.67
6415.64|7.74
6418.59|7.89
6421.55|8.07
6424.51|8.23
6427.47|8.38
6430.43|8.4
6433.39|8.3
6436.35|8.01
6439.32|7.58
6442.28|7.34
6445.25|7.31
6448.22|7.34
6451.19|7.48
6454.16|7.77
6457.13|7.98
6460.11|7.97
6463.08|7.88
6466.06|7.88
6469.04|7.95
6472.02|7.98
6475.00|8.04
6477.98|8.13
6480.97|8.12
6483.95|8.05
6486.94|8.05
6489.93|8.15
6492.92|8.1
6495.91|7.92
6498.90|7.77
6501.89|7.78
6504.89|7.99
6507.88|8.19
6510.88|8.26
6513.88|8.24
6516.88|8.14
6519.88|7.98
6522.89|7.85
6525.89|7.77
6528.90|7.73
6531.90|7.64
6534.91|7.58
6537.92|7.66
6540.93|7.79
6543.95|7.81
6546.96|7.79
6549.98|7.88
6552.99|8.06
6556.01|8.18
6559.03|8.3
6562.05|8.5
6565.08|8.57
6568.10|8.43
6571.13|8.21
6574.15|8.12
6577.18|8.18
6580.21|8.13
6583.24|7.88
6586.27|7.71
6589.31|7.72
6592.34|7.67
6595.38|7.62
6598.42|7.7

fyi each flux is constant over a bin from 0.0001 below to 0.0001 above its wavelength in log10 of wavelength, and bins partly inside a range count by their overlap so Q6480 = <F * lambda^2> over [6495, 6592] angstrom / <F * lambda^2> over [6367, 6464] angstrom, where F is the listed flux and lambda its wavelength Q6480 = 1.1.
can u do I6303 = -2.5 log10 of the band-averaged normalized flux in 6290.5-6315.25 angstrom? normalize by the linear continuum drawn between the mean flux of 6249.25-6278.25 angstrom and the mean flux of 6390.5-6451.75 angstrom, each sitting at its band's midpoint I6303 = -0.13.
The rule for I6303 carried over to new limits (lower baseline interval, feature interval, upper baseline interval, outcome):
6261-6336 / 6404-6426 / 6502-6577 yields -0.08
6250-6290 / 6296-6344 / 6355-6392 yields -0.11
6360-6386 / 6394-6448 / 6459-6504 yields -0.08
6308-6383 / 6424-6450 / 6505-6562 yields -0.05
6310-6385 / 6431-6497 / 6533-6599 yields -0.05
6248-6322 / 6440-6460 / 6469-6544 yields -0.01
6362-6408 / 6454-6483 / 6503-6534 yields -0.04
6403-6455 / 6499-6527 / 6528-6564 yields -0.02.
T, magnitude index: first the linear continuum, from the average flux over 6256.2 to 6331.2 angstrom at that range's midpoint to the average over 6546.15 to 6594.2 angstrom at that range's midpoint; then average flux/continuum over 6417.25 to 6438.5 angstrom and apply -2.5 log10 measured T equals -0.132 mag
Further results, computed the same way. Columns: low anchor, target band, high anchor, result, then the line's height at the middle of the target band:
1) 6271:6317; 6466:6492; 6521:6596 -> -0.071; 7.54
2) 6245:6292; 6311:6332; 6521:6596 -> -0.141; 6.15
